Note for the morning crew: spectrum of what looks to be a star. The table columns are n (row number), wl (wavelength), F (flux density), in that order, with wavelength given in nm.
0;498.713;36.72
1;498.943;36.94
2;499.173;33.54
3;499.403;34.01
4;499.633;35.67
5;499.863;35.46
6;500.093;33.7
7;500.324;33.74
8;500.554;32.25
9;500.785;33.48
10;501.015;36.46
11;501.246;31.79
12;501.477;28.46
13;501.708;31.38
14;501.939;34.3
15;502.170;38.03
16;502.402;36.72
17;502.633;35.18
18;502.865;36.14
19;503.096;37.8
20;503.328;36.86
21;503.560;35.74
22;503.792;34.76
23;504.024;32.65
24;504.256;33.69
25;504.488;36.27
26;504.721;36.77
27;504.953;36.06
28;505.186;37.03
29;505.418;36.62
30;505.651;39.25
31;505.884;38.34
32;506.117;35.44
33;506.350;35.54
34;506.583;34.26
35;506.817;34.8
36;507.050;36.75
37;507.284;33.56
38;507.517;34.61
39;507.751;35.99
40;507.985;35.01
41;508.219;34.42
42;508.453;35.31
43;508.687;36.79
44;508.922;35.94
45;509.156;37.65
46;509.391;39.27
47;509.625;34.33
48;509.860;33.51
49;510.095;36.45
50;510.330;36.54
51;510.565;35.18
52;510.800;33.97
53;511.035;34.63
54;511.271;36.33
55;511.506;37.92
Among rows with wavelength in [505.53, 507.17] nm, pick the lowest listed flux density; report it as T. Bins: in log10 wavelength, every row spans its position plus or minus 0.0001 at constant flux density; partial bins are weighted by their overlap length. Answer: 34.26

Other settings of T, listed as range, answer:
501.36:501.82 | 28.46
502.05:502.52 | 36.72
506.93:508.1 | 33.56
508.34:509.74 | 34.33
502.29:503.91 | 34.76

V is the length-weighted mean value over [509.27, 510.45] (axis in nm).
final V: 36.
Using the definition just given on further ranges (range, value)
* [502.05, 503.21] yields 36.8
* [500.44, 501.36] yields 33.5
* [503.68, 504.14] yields 33.7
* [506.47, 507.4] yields 34.8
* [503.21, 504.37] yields 34.7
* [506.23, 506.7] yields 34.9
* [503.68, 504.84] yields 34.8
